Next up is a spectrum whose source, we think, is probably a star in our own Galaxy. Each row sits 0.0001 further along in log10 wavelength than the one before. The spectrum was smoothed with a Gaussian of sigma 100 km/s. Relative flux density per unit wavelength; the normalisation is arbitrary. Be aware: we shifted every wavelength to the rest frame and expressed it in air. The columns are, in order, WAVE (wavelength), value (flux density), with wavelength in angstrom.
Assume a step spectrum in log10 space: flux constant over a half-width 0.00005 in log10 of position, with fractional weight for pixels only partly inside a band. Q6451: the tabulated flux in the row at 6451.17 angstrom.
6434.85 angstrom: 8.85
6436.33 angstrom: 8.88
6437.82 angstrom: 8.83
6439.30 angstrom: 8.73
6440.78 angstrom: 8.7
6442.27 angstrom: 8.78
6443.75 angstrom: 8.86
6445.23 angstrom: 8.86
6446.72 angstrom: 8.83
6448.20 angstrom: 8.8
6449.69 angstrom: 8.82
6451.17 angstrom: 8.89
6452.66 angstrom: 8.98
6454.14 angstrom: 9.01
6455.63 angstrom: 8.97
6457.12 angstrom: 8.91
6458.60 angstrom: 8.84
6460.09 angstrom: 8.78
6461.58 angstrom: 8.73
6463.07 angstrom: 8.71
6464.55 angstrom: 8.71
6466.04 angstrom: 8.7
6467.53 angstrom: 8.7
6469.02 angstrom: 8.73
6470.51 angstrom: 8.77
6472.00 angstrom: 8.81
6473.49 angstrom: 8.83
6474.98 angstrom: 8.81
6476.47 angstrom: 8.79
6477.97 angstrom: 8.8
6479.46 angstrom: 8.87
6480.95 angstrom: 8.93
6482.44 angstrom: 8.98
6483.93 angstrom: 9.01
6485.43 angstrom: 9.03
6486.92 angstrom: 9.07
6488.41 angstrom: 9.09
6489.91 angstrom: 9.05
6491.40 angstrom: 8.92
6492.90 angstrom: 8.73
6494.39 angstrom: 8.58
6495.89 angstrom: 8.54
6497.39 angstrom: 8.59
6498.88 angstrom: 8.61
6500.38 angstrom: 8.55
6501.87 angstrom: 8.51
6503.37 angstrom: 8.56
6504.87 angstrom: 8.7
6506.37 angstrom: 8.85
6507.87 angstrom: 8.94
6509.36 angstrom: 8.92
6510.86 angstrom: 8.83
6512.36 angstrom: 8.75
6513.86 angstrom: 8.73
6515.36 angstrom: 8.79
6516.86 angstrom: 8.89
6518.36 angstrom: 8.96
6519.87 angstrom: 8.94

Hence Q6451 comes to 8.89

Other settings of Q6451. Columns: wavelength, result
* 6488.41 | 9.09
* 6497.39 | 8.59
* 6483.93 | 9.01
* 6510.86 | 8.83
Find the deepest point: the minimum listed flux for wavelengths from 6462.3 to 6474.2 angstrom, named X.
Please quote 8.7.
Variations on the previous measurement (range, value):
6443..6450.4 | 8.8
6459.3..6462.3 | 8.73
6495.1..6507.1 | 8.51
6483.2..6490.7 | 9.01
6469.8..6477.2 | 8.77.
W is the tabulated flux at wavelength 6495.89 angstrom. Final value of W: 8.54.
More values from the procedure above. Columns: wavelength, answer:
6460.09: 8.78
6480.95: 8.93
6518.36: 8.96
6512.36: 8.75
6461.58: 8.73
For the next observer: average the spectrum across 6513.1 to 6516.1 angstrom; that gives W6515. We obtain 8.76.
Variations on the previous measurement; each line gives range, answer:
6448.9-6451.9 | 8.85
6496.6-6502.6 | 8.57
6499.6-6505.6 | 8.58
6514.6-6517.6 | 8.84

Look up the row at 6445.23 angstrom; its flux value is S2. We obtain 8.86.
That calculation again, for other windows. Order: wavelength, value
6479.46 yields 8.87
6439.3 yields 8.73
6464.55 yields 8.71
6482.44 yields 8.98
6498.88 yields 8.61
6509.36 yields 8.92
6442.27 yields 8.78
